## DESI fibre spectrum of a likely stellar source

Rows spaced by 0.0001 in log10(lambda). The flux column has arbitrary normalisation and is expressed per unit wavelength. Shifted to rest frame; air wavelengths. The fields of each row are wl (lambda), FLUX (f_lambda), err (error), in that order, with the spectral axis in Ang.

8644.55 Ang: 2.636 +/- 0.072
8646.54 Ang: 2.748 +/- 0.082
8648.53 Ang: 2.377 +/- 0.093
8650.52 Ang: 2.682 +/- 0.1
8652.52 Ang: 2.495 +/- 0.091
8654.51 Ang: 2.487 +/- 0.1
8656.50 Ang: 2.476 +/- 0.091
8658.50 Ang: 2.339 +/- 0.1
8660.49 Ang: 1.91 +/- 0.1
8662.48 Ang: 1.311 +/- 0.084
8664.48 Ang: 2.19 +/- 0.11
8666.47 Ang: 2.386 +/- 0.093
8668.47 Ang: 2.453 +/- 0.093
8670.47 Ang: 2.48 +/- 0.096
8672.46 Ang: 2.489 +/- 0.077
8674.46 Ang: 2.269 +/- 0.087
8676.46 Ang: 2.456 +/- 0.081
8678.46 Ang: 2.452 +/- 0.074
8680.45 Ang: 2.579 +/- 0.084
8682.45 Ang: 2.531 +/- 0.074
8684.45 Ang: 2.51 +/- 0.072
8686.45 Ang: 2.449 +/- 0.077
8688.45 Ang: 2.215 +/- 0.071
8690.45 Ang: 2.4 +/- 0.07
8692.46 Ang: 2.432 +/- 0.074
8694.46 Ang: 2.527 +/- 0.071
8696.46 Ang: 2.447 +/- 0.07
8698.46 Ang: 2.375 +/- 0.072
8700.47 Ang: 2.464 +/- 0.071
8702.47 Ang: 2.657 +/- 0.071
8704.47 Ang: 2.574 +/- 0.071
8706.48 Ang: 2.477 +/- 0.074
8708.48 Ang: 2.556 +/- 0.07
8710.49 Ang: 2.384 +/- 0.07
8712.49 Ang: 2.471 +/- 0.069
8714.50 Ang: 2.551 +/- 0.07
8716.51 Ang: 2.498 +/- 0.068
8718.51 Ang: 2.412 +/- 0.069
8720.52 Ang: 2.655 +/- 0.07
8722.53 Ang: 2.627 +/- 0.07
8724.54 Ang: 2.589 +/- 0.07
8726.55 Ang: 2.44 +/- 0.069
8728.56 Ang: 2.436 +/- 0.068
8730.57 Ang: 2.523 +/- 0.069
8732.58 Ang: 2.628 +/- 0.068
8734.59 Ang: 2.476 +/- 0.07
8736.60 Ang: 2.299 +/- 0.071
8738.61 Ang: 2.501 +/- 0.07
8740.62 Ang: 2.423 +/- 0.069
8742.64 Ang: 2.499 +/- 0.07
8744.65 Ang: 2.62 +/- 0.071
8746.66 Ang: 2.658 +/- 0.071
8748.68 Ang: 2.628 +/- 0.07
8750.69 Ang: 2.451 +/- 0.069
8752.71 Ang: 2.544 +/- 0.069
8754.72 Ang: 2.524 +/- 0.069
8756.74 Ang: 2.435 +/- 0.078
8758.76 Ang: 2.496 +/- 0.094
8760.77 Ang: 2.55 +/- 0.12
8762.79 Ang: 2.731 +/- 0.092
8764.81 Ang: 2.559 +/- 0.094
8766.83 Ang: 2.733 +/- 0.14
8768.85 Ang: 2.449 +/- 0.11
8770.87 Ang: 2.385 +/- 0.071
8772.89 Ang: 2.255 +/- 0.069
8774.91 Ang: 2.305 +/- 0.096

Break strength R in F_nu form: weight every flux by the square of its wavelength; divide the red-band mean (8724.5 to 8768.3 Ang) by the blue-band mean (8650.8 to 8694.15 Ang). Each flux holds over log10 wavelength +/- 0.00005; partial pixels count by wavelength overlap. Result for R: 1.1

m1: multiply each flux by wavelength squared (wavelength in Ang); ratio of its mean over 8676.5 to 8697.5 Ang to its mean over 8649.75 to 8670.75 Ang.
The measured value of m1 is 1.1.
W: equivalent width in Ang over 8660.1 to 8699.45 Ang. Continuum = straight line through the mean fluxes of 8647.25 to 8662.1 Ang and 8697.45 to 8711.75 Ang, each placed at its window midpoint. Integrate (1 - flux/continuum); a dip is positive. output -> 1.3 Ang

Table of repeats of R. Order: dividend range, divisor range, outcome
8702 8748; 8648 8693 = 1.08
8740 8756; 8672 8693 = 1.06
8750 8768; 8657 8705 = 1.10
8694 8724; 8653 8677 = 1.12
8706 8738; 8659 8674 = 1.16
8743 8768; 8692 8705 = 1.04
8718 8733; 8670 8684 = 1.04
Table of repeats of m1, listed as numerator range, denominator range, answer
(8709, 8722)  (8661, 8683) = 1.09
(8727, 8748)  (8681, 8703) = 1.03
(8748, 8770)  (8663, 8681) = 1.09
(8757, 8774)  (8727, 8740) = 1.02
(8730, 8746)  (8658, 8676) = 1.15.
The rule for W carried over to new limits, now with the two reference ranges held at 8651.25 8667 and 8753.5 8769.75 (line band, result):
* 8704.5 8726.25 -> -1.12 Ang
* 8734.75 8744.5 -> 0.13 Ang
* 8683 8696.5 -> -0.70 Ang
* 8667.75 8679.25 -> -0.92 Ang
